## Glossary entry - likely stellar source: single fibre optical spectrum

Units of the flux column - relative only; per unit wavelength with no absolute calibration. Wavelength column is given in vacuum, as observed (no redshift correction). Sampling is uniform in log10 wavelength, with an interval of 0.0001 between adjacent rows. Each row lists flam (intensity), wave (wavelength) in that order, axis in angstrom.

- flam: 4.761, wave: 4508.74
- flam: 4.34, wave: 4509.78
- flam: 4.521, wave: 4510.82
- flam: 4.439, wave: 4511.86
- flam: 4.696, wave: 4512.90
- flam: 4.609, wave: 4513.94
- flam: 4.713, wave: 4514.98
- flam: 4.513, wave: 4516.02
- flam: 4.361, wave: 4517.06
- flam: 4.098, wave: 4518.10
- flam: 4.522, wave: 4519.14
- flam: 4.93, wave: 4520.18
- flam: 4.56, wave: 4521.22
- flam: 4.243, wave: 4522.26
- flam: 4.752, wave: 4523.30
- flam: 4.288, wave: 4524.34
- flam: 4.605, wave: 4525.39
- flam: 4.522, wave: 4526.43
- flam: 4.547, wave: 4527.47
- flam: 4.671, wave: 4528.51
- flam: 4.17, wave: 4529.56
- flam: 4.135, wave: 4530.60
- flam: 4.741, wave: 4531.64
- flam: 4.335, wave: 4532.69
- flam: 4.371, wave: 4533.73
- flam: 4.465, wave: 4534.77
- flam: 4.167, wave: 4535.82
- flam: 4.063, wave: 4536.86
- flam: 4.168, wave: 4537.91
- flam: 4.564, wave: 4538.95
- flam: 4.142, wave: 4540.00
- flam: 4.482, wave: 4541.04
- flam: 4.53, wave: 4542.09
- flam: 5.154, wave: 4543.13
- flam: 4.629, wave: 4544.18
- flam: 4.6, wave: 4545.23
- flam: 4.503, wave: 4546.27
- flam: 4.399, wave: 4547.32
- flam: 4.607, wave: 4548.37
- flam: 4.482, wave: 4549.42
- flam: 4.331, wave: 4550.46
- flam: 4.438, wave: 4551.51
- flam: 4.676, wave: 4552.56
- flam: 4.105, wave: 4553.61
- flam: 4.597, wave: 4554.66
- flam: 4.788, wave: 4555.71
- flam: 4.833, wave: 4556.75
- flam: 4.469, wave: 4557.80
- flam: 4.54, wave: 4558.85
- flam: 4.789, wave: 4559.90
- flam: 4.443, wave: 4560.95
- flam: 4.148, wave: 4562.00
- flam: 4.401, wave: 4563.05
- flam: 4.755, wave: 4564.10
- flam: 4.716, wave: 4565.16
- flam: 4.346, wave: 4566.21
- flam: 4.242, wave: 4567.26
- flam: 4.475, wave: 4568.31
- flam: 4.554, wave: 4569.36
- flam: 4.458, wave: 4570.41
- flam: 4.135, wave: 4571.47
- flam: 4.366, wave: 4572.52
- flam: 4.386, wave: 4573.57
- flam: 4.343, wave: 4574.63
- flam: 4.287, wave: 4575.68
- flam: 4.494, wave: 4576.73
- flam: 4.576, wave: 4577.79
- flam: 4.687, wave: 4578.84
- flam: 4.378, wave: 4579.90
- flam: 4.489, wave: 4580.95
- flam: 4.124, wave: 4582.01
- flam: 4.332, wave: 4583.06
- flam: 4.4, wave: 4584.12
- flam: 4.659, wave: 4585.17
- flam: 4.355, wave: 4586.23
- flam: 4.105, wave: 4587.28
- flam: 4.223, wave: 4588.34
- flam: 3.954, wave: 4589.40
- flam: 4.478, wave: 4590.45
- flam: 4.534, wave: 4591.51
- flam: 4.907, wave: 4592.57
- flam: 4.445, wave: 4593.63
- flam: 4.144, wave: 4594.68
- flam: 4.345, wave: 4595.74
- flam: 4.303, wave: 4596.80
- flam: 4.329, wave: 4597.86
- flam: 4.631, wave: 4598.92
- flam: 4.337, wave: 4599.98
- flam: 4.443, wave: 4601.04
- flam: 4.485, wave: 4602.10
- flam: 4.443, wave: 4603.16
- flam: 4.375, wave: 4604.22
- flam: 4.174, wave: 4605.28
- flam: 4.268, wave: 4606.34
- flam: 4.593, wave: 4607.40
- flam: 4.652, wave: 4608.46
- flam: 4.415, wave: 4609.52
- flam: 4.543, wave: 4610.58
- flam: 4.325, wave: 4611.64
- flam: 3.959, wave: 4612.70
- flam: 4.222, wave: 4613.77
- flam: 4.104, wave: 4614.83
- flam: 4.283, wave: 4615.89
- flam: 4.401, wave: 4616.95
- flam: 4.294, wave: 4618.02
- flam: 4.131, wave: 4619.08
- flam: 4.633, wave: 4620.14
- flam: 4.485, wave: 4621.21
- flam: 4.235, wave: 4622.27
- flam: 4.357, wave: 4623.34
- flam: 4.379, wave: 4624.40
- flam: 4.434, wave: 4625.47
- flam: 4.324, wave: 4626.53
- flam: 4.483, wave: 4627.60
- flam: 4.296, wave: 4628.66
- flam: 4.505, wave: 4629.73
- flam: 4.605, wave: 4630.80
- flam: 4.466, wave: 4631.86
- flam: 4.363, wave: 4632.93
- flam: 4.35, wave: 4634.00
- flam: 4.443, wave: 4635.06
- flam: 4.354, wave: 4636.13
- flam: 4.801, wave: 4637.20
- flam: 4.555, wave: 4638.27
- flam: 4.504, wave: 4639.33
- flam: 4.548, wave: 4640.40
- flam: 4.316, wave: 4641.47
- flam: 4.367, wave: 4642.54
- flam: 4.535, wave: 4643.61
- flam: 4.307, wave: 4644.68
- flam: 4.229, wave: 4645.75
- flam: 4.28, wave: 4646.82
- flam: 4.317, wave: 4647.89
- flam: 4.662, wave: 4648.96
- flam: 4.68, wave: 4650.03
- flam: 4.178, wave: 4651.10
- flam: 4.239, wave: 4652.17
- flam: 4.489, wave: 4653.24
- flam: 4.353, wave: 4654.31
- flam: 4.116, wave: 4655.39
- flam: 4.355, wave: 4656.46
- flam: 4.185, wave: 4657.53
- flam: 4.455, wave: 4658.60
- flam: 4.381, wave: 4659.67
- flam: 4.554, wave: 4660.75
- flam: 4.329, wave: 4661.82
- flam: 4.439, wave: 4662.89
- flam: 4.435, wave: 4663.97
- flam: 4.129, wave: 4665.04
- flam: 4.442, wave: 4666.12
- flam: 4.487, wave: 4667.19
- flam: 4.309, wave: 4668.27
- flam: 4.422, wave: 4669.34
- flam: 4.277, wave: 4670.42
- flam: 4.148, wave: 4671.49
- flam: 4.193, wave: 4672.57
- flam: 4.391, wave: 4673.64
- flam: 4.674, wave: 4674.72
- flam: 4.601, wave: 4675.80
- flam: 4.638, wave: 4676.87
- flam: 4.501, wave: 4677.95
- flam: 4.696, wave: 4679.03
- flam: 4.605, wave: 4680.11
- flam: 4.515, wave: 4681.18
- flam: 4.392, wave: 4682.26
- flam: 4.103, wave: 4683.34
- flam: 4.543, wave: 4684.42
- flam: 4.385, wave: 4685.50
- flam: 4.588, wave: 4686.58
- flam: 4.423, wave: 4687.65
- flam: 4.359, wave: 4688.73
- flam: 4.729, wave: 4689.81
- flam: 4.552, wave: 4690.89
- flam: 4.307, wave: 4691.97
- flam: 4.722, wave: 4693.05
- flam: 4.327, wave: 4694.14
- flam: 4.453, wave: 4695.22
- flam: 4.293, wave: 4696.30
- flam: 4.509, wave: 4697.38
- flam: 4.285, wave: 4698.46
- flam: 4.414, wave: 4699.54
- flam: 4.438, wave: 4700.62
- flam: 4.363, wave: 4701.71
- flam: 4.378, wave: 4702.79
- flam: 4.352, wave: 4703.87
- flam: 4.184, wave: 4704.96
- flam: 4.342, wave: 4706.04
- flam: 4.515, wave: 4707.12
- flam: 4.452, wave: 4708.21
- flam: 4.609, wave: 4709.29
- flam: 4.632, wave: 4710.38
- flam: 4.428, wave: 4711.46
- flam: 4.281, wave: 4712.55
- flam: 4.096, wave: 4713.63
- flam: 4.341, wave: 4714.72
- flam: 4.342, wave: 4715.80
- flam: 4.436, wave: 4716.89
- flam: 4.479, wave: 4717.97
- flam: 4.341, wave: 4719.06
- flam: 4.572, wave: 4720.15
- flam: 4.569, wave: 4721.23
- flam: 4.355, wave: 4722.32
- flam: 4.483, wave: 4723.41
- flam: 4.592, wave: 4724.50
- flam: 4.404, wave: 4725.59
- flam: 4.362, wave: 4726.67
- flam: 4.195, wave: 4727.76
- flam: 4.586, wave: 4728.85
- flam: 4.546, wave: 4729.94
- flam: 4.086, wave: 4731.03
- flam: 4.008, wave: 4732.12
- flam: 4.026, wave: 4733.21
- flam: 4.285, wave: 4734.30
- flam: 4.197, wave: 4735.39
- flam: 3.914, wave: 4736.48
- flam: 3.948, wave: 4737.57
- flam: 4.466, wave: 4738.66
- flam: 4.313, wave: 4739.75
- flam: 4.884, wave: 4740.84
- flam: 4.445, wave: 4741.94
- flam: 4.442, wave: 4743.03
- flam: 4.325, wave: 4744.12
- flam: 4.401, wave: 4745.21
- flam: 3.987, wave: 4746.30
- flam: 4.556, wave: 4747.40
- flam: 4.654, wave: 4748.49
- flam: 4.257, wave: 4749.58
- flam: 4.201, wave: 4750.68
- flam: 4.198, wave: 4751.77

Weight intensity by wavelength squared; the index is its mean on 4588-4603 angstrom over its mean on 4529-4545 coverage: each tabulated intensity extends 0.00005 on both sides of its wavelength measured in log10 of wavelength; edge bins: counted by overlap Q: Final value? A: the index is 1.02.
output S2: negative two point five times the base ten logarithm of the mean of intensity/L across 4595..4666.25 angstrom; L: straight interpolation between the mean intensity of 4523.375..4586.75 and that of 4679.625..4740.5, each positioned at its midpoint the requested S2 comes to 0.01 mag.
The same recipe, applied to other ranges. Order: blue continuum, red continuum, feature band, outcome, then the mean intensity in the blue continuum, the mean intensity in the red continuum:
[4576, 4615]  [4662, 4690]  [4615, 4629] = 0.01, 4.39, 4.43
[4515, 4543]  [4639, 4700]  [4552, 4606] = 0.00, 4.44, 4.41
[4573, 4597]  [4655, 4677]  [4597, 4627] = 0.00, 4.39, 4.38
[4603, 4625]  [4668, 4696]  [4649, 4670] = 0.01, 4.35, 4.46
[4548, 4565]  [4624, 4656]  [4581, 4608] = 0.02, 4.53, 4.42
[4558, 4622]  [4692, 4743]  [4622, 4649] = -0.01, 4.4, 4.37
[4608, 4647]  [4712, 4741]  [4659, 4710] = -0.02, 4.39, 4.33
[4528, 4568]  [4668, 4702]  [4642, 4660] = 0.02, 4.47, 4.44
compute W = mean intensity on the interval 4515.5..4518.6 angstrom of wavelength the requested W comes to 4.33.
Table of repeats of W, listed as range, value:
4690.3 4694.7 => 4.47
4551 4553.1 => 4.55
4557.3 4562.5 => 4.48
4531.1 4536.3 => 4.42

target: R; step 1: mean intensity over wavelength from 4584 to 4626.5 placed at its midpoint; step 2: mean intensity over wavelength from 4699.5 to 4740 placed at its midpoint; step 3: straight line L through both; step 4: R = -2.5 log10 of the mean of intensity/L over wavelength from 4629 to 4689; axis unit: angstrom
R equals -0.01 mag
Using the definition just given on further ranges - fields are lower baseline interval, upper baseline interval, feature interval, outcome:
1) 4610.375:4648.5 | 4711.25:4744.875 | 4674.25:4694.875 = -0.04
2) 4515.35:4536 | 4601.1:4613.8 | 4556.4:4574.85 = -0.01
